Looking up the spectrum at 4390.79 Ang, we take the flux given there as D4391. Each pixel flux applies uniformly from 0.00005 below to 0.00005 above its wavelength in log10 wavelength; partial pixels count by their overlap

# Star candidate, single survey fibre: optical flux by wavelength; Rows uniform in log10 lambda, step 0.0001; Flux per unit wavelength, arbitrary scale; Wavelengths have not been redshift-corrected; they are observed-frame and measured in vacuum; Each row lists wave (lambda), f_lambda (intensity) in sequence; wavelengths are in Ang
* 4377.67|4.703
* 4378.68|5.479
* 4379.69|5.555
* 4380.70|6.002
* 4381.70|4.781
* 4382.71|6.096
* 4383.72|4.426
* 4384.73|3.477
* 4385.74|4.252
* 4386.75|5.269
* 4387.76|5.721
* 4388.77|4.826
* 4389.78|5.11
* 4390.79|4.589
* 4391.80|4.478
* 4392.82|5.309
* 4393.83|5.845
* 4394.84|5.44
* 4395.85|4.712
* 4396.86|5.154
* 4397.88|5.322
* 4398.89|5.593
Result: 4.589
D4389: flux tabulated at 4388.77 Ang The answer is 4.826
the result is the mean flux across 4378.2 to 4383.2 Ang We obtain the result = 5.59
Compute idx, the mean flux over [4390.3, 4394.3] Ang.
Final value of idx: 5.04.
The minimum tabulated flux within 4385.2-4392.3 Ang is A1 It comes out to 4.252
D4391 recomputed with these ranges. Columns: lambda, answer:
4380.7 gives 6.002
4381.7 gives 4.781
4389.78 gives 5.11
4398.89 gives 5.593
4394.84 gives 5.44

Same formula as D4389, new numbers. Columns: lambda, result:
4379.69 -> 5.555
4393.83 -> 5.845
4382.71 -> 6.096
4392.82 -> 5.309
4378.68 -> 5.479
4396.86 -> 5.154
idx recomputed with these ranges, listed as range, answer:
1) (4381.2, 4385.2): 4.71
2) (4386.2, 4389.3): 5.26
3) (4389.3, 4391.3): 4.85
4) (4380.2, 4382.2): 5.42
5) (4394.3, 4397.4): 5.11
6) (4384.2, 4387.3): 4.35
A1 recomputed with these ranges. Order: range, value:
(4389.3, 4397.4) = 4.478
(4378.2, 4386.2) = 3.477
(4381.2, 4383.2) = 4.781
